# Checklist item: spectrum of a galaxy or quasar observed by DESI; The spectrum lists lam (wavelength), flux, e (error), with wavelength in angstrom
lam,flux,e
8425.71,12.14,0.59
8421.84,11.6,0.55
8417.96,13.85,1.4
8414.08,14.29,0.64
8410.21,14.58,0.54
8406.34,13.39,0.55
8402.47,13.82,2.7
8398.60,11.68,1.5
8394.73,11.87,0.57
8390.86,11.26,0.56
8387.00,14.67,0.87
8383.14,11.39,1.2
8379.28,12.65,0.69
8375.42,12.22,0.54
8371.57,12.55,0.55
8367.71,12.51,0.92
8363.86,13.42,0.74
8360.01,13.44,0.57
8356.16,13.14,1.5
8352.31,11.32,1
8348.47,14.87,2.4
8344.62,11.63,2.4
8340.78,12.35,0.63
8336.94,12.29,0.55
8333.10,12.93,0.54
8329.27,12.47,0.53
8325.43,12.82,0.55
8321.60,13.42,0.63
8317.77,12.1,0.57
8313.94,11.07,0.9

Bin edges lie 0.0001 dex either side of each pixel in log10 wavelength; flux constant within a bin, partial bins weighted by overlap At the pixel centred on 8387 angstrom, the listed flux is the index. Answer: 14.67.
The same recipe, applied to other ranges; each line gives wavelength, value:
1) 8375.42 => 12.22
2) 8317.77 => 12.1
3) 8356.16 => 13.14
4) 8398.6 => 11.68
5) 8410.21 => 14.58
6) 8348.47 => 14.87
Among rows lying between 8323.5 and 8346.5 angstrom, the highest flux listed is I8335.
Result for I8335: 12.93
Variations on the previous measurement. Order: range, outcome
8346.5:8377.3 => 14.87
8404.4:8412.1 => 14.58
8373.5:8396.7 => 14.67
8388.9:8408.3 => 13.82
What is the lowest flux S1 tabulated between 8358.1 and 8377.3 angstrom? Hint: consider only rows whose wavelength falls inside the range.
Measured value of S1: 12.22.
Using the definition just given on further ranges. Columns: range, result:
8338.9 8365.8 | 11.32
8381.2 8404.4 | 11.26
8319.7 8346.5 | 11.63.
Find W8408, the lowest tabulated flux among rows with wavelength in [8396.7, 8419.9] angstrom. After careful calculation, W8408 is 11.68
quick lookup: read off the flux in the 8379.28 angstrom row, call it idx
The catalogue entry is 12.65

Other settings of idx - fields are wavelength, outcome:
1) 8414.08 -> 14.29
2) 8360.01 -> 13.44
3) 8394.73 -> 11.87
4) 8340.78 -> 12.35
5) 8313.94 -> 11.07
